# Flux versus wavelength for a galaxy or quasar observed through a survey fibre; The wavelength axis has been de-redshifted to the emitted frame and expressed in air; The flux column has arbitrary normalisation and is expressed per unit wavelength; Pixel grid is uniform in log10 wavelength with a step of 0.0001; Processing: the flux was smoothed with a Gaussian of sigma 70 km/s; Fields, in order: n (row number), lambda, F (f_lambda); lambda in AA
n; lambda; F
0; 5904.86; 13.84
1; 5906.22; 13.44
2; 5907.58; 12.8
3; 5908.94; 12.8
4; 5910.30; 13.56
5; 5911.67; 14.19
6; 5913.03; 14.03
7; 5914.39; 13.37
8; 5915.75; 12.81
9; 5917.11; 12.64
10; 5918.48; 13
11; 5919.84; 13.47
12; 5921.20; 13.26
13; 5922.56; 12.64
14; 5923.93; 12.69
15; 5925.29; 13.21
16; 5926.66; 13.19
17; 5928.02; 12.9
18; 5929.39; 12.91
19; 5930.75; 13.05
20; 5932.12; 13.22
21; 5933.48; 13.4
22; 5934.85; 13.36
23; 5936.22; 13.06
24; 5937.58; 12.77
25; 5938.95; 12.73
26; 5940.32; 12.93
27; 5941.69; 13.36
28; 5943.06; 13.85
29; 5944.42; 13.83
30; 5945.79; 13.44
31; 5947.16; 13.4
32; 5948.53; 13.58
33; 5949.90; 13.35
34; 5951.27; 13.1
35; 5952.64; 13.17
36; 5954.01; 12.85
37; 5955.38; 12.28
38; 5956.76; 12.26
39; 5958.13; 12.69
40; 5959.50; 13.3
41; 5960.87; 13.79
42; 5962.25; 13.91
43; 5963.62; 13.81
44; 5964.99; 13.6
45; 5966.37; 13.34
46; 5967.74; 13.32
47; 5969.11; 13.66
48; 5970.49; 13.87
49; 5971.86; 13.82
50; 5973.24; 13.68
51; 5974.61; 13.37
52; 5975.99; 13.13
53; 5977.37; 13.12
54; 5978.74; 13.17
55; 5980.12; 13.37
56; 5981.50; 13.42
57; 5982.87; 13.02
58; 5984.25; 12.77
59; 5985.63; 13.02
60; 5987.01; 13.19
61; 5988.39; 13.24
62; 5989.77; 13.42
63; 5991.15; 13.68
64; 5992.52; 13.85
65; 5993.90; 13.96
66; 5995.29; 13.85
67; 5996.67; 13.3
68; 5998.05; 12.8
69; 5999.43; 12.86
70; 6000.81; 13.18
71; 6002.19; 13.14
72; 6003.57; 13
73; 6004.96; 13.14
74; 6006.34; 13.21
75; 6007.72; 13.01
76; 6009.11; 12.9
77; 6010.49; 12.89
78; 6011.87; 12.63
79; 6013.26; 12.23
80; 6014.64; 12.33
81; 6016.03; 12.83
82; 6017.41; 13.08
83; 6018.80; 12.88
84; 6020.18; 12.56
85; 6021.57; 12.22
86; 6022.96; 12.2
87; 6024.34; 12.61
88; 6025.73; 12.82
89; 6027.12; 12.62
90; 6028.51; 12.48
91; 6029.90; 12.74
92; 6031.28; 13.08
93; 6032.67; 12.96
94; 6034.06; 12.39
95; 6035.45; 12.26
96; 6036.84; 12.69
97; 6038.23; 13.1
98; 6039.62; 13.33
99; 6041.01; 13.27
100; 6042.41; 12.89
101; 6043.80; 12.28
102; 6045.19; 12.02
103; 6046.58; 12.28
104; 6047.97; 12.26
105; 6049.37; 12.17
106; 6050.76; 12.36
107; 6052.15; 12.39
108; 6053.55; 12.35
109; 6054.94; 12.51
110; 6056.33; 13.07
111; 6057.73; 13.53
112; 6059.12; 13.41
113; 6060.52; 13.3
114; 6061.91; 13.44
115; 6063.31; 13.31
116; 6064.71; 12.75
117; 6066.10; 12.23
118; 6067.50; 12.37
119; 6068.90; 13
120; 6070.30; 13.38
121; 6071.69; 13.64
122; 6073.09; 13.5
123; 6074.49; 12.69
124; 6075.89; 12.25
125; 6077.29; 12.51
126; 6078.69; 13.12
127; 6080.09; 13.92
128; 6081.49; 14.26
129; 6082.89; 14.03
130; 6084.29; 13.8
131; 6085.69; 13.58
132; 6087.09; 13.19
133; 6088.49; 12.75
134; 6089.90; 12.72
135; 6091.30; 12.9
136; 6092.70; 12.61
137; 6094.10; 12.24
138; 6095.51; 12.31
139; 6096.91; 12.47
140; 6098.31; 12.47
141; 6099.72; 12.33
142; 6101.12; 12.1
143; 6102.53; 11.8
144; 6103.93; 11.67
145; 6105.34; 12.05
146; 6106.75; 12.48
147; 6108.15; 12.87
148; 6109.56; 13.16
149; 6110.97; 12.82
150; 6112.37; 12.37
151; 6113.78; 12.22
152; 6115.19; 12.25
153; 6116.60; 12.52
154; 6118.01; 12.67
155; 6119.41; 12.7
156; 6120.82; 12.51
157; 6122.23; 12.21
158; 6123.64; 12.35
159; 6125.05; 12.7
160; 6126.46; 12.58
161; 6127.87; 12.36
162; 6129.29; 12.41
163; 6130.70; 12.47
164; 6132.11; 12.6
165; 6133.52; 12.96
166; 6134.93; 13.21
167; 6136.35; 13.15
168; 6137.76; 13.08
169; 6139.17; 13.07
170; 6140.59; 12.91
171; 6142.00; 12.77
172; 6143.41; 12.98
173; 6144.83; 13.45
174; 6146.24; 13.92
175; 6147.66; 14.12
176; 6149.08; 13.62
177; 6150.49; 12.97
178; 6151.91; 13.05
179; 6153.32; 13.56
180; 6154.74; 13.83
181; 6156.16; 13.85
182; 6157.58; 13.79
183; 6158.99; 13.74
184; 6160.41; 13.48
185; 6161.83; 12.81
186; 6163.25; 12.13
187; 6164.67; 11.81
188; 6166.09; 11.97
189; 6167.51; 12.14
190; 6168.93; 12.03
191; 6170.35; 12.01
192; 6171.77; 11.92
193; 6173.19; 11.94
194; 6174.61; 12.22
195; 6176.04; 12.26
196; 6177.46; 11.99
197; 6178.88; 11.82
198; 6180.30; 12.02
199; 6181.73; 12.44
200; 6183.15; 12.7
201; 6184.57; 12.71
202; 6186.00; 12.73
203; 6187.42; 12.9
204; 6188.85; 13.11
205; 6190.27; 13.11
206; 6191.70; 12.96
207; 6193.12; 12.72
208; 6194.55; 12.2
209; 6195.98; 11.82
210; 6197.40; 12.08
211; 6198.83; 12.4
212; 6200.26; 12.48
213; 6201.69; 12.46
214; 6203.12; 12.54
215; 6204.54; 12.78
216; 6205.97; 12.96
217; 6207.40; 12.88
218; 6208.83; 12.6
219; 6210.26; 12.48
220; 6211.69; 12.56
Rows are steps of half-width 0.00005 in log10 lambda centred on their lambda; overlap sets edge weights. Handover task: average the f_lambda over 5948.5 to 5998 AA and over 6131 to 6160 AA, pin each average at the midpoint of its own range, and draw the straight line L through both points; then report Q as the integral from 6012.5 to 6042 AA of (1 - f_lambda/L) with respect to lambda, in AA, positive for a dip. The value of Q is 1.4 AA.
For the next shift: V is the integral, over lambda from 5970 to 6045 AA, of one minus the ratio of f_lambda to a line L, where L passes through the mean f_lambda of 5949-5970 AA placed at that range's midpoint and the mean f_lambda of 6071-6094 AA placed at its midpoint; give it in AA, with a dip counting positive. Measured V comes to 1.2 AA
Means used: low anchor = 13.2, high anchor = 13.2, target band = 13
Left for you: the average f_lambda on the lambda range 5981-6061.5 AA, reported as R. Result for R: 12.9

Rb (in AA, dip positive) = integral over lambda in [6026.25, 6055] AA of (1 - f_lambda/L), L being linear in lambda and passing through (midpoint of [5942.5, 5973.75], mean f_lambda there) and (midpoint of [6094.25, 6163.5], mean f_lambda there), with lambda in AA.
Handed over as 1.1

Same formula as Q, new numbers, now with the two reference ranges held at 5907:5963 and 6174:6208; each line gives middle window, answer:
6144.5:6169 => -1.1 AA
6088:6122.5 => 0.8 AA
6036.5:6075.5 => 0.1 AA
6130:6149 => -0.8 AA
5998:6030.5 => 0.5 AA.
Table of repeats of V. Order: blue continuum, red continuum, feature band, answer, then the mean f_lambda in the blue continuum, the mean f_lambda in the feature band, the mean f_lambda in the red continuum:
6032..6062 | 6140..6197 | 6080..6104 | -0.2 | 12.7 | 12.8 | 12.8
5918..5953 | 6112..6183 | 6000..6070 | 1.1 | 13.2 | 12.8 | 12.7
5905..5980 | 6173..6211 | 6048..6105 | 0.0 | 13.3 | 12.8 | 12.5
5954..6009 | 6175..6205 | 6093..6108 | 0.7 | 13.3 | 12.2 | 12.5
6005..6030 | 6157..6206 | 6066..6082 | -0.6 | 12.7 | 13.1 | 12.5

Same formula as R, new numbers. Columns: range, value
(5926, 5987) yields 13.3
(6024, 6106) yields 12.8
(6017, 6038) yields 12.6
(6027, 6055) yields 12.6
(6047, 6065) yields 12.8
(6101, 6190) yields 12.7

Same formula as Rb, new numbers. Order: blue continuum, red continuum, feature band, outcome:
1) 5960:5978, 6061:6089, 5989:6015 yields 0.61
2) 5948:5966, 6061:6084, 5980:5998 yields -0.25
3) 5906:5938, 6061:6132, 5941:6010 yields -1.47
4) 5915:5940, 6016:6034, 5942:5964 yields -0.60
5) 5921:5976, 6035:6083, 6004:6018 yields 0.24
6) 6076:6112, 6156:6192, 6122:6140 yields -0.06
